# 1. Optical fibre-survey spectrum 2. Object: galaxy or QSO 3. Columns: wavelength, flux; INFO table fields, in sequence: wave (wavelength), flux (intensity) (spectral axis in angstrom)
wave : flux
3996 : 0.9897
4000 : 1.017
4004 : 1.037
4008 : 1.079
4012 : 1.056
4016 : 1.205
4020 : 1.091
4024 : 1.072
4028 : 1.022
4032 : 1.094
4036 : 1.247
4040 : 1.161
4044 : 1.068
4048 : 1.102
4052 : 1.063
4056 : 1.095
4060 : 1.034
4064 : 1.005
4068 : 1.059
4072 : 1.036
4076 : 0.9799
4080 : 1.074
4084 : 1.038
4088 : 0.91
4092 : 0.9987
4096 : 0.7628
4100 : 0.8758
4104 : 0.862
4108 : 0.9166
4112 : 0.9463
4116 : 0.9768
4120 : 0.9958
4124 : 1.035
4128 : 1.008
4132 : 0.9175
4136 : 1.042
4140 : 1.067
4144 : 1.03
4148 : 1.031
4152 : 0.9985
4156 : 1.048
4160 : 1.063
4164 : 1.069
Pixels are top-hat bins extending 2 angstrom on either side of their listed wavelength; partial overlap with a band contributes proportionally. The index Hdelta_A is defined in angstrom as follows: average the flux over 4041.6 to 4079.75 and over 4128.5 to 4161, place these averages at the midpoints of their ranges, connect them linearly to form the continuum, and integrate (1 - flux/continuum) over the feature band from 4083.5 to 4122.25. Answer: 4.2 angstrom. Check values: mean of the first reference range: 1.05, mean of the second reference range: 1.02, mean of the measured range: 0.925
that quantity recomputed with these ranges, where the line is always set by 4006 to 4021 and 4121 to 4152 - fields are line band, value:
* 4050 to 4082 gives 0.8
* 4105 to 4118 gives 1.2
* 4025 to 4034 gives 0.3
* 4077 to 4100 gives 2.2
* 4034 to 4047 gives -0.8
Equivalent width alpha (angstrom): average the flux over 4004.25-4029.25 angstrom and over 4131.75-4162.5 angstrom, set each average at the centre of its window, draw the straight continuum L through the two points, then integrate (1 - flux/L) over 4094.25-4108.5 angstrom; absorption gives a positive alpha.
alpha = 2.7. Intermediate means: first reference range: 1.09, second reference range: 1.03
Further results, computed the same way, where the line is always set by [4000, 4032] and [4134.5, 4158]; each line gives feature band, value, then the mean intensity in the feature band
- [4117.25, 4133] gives 0.75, 0.993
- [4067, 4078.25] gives 0.39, 1.02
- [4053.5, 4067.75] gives 0.21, 1.05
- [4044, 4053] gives -0.12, 1.08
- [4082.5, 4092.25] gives 0.72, 0.976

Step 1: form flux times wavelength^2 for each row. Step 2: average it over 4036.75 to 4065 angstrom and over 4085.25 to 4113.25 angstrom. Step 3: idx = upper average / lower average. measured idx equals 0.85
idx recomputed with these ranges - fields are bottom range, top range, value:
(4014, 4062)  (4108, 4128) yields 0.93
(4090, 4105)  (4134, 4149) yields 1.22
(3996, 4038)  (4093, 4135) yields 0.90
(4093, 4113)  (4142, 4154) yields 1.19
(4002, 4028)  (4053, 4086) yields 0.99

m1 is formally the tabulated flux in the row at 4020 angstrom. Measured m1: 1.091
